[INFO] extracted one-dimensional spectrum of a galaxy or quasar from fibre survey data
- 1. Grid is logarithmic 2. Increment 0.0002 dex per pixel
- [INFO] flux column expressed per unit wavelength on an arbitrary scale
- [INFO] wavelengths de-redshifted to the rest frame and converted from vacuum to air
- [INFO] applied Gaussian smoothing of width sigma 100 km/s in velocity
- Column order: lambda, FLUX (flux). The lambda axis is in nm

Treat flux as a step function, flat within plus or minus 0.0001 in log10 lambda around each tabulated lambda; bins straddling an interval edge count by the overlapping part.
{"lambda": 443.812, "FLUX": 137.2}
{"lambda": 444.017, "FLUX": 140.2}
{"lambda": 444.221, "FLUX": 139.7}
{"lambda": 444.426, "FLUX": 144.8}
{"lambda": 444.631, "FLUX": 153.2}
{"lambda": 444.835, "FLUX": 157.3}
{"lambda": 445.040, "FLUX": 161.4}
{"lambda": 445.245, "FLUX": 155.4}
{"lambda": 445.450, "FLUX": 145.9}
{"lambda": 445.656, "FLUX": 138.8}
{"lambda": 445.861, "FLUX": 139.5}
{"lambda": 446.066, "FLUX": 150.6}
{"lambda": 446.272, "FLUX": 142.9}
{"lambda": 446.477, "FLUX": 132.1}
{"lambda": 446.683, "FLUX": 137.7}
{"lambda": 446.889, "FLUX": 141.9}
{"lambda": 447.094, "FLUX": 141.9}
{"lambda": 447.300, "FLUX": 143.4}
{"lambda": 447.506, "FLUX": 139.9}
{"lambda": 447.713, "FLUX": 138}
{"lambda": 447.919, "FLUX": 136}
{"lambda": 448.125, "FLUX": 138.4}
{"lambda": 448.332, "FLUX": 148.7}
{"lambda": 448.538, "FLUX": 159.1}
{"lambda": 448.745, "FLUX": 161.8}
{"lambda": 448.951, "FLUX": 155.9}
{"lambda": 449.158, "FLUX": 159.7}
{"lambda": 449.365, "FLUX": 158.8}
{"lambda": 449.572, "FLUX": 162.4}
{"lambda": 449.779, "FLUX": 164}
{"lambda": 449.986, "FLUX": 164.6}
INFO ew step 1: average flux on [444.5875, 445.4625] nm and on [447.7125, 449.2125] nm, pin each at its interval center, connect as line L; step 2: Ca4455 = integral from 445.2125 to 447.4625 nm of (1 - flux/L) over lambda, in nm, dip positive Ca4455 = 0.17 nm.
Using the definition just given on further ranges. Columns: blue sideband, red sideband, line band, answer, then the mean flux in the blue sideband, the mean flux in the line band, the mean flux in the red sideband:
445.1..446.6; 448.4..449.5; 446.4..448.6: 0.15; 144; 141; 159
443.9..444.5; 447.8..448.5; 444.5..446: -0.09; 141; 150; 143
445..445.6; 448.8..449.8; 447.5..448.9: 0.10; 152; 147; 160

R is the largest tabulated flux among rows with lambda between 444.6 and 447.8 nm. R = 161.4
